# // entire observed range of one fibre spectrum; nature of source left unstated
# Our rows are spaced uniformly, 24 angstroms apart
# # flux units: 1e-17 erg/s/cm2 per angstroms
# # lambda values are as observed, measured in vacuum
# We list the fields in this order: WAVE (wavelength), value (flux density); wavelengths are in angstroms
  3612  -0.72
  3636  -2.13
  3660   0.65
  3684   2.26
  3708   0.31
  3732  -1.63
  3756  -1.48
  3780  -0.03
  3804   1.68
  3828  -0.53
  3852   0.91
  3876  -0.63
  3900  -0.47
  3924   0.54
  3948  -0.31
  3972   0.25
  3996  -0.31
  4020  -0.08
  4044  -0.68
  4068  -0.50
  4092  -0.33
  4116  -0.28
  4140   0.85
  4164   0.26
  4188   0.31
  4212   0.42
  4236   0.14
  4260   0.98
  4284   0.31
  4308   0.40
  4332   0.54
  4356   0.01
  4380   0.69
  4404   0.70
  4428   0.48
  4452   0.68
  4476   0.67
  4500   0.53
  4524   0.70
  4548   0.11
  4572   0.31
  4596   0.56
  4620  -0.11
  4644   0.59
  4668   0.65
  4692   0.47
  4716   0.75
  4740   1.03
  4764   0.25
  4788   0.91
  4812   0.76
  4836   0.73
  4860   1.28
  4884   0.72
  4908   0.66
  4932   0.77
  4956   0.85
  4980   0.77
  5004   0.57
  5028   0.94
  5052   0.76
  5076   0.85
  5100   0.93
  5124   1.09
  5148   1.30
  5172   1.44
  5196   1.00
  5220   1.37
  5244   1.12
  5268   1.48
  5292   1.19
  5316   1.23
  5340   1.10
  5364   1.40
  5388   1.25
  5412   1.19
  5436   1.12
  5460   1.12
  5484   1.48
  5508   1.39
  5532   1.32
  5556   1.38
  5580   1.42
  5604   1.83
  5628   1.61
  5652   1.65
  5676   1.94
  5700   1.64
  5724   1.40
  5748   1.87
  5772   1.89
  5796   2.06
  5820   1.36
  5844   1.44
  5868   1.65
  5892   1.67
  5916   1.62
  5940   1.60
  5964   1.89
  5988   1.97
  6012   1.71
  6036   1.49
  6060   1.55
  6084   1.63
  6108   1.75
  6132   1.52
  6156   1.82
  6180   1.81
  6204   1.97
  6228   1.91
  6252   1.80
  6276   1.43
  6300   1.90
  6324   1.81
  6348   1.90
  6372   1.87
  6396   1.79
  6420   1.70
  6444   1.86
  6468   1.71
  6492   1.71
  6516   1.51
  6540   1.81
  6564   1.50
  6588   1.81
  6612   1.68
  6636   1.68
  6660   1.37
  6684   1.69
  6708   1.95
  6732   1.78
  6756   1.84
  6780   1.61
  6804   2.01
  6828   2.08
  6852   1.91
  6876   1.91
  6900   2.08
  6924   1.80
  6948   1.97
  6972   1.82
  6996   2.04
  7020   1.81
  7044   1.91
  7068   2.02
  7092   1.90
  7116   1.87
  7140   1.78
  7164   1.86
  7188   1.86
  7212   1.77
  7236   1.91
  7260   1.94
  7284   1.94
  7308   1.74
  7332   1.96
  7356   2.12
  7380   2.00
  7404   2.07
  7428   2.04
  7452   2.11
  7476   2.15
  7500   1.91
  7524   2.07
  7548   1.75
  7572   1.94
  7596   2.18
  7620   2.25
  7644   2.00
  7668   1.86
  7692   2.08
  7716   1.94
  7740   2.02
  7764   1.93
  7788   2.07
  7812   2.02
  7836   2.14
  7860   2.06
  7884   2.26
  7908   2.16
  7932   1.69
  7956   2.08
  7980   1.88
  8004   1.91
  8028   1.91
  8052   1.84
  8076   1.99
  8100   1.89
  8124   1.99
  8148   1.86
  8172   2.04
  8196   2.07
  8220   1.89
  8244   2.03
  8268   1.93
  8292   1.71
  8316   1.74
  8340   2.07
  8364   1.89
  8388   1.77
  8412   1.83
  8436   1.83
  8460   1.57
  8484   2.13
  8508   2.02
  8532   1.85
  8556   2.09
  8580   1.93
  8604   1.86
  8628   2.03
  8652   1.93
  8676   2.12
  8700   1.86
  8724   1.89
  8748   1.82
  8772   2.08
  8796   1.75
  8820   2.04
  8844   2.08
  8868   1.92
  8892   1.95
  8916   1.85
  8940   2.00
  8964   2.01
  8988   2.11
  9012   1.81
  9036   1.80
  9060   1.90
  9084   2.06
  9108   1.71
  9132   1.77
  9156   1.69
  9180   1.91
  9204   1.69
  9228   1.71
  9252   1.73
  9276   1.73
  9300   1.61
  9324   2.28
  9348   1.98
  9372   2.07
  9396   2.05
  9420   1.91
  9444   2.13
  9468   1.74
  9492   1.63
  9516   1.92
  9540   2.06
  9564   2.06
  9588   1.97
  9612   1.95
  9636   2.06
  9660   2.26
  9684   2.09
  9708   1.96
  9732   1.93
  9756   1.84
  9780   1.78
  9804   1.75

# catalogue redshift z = 0.286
